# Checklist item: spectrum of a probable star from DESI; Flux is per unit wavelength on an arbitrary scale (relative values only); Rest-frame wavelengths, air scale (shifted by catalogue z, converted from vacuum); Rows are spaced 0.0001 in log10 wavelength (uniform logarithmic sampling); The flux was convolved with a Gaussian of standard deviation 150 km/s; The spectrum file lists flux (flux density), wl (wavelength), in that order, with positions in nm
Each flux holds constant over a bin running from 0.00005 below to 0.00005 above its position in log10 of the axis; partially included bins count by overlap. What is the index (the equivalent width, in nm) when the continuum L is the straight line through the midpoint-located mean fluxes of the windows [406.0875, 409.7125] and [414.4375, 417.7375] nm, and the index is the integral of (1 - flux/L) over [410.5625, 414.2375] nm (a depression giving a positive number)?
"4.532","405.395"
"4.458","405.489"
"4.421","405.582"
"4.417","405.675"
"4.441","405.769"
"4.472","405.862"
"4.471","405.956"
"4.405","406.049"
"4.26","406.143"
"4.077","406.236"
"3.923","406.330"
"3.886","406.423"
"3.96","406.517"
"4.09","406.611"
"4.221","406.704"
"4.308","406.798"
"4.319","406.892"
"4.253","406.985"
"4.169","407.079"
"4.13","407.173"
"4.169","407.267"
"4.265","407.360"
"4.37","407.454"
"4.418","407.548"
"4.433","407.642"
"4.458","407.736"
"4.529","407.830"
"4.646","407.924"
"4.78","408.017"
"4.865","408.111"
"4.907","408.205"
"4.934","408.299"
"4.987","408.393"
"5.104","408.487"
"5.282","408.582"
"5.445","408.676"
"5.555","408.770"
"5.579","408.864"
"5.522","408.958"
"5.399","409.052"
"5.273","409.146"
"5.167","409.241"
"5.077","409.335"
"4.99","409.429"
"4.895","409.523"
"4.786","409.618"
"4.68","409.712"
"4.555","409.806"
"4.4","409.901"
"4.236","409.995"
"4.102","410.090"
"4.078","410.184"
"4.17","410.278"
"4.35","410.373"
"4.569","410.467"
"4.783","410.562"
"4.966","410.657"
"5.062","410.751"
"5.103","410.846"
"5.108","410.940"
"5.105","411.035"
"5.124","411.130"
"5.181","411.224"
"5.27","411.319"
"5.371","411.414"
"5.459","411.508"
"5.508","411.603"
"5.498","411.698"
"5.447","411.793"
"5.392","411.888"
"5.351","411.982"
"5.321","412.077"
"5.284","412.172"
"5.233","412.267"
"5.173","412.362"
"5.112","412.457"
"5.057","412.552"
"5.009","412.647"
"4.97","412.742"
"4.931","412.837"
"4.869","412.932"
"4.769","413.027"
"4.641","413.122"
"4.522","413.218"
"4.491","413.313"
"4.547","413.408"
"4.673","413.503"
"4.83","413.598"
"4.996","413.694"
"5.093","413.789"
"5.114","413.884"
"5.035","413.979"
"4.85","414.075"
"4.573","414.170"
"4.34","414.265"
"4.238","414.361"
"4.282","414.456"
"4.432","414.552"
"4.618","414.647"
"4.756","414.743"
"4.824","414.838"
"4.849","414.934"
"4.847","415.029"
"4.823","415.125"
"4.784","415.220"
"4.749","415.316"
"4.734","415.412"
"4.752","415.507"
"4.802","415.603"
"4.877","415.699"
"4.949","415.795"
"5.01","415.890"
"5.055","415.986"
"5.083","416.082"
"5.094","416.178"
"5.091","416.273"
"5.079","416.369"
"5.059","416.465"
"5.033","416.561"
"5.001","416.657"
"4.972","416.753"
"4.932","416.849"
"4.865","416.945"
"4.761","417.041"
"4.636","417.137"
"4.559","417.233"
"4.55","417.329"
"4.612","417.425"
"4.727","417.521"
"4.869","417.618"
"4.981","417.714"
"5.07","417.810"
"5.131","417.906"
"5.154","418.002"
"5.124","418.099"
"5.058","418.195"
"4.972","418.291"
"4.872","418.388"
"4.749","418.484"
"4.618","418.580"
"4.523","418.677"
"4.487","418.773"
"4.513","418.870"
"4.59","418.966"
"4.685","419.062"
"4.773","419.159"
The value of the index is -0.22 nm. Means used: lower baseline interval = 4.67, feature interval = 5.05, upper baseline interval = 4.83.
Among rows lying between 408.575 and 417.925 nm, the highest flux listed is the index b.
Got 5.579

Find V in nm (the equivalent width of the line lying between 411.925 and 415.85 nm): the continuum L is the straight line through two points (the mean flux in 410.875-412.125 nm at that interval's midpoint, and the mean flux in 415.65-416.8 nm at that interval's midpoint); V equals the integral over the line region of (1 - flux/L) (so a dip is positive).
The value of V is 0.26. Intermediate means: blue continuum 5.32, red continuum 5.02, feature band 4.83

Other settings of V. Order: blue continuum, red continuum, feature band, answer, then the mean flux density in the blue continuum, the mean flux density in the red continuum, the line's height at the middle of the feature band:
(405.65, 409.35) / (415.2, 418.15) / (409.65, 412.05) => -0.097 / 4.62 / 4.91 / 4.73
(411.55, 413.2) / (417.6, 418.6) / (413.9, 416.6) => 0.132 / 5.14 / 4.98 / 5.06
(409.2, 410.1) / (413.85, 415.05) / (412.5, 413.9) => -0.045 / 4.71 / 4.67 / 4.68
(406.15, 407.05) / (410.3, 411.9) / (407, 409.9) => -0.192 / 4.12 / 5.11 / 4.53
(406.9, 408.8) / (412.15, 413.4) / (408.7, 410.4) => -0.031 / 4.67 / 4.91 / 4.75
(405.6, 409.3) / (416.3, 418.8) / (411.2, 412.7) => -0.180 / 4.61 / 4.87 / 4.73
